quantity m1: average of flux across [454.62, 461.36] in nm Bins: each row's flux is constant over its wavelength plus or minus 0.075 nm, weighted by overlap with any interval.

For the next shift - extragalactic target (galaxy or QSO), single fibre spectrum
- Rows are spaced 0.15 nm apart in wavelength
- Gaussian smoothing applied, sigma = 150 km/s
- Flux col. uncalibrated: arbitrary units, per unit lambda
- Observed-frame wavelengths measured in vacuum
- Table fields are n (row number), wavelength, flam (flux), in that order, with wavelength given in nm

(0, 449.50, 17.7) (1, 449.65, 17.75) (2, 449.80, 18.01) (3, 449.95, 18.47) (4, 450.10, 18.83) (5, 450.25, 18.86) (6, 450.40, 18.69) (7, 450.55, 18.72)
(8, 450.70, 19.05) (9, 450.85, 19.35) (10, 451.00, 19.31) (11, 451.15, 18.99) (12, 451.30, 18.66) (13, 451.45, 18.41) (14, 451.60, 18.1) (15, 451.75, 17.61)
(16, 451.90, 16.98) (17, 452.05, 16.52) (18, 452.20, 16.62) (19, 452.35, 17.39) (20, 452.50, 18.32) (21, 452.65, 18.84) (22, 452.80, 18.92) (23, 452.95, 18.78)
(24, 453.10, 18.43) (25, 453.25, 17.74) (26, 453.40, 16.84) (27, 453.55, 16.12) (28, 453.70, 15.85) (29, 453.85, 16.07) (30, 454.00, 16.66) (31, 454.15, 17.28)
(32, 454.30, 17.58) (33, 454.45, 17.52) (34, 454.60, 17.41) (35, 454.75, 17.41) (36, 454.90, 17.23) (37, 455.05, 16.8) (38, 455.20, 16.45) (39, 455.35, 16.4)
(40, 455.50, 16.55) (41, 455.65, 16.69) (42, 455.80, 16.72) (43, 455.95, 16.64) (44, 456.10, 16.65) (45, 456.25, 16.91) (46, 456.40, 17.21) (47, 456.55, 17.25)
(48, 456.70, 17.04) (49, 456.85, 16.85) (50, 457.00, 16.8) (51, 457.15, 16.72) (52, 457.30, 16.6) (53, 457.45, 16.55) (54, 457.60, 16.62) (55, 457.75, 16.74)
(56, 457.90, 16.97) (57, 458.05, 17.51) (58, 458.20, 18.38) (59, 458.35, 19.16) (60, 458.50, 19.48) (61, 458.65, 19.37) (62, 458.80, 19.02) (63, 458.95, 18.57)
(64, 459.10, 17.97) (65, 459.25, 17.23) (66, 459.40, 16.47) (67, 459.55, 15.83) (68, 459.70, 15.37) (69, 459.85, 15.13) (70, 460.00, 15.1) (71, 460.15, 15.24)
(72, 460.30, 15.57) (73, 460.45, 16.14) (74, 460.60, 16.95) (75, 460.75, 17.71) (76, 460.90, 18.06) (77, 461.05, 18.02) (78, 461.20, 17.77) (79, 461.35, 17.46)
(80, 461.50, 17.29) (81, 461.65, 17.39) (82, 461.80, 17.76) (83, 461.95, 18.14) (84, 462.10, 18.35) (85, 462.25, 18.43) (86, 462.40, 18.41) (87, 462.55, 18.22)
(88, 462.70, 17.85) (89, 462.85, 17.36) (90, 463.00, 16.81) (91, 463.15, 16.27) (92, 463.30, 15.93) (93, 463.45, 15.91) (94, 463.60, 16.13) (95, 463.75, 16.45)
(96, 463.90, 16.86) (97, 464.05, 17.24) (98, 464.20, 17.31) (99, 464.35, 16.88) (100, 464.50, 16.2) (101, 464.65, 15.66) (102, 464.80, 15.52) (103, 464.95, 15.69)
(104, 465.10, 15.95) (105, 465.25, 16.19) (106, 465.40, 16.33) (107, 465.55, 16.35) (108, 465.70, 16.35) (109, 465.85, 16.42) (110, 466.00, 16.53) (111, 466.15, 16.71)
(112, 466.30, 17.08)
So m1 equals 17.1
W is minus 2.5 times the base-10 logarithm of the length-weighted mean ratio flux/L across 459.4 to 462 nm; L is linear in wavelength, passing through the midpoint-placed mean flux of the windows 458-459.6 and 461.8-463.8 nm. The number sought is 0.06 mag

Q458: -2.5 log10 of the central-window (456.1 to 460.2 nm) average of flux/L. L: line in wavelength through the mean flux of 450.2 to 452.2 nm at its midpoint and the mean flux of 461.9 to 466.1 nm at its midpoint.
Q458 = 0.02 mag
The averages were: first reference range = 18.3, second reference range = 16.8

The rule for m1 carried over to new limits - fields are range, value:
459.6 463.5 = 17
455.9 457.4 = 16.9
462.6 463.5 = 16.8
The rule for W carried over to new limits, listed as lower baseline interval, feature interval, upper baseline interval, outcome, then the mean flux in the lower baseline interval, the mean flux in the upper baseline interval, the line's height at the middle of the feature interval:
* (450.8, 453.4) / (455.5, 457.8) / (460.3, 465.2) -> 0.05 mag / 18.1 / 17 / 17.7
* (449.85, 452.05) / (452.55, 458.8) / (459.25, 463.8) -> 0.03 mag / 18.5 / 16.9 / 17.8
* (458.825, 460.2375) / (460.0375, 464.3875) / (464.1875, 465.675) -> -0.06 mag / 16.4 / 16.2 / 16.3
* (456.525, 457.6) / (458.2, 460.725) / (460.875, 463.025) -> 0.01 mag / 16.8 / 17.8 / 17.3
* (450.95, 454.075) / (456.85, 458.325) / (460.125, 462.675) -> 0.03 mag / 17.7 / 17.5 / 17.6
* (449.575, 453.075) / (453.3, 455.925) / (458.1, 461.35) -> 0.07 mag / 18.3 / 17.3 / 17.9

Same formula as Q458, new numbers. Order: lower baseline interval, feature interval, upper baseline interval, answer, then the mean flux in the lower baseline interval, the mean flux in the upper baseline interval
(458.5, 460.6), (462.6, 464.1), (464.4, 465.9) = -0.03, 16.8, 16.1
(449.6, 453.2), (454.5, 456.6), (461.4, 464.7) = 0.06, 18.3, 17.1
